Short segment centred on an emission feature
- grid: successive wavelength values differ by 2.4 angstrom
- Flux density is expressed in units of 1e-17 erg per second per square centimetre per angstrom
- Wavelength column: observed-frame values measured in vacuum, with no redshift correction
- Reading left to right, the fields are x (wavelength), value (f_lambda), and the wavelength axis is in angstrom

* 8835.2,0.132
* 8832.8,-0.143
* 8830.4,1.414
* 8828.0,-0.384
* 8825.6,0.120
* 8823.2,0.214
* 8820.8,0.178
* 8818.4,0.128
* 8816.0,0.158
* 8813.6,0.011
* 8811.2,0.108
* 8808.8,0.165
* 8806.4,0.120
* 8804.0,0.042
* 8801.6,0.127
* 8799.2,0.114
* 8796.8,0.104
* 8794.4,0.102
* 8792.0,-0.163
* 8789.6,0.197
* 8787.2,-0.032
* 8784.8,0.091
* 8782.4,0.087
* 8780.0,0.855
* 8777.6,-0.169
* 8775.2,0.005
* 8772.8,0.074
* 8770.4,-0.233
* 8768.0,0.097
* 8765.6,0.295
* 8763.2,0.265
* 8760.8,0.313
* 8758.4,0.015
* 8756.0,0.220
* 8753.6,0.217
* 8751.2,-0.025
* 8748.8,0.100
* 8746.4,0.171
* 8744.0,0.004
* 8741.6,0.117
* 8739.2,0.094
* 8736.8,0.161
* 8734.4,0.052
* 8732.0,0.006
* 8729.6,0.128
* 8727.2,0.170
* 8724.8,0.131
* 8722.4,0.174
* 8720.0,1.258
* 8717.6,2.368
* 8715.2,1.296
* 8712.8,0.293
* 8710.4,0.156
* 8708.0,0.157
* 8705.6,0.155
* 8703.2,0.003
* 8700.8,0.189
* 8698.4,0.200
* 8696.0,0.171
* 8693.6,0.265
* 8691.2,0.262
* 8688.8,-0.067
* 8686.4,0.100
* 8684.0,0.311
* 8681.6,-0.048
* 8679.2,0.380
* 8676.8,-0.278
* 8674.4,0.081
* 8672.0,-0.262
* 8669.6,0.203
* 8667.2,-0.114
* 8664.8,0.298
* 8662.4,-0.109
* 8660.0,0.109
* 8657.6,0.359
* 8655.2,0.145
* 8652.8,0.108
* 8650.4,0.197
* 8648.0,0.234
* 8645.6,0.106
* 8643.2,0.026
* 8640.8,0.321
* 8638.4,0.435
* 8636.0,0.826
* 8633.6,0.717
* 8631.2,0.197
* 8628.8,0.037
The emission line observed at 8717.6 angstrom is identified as [O III] 5007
